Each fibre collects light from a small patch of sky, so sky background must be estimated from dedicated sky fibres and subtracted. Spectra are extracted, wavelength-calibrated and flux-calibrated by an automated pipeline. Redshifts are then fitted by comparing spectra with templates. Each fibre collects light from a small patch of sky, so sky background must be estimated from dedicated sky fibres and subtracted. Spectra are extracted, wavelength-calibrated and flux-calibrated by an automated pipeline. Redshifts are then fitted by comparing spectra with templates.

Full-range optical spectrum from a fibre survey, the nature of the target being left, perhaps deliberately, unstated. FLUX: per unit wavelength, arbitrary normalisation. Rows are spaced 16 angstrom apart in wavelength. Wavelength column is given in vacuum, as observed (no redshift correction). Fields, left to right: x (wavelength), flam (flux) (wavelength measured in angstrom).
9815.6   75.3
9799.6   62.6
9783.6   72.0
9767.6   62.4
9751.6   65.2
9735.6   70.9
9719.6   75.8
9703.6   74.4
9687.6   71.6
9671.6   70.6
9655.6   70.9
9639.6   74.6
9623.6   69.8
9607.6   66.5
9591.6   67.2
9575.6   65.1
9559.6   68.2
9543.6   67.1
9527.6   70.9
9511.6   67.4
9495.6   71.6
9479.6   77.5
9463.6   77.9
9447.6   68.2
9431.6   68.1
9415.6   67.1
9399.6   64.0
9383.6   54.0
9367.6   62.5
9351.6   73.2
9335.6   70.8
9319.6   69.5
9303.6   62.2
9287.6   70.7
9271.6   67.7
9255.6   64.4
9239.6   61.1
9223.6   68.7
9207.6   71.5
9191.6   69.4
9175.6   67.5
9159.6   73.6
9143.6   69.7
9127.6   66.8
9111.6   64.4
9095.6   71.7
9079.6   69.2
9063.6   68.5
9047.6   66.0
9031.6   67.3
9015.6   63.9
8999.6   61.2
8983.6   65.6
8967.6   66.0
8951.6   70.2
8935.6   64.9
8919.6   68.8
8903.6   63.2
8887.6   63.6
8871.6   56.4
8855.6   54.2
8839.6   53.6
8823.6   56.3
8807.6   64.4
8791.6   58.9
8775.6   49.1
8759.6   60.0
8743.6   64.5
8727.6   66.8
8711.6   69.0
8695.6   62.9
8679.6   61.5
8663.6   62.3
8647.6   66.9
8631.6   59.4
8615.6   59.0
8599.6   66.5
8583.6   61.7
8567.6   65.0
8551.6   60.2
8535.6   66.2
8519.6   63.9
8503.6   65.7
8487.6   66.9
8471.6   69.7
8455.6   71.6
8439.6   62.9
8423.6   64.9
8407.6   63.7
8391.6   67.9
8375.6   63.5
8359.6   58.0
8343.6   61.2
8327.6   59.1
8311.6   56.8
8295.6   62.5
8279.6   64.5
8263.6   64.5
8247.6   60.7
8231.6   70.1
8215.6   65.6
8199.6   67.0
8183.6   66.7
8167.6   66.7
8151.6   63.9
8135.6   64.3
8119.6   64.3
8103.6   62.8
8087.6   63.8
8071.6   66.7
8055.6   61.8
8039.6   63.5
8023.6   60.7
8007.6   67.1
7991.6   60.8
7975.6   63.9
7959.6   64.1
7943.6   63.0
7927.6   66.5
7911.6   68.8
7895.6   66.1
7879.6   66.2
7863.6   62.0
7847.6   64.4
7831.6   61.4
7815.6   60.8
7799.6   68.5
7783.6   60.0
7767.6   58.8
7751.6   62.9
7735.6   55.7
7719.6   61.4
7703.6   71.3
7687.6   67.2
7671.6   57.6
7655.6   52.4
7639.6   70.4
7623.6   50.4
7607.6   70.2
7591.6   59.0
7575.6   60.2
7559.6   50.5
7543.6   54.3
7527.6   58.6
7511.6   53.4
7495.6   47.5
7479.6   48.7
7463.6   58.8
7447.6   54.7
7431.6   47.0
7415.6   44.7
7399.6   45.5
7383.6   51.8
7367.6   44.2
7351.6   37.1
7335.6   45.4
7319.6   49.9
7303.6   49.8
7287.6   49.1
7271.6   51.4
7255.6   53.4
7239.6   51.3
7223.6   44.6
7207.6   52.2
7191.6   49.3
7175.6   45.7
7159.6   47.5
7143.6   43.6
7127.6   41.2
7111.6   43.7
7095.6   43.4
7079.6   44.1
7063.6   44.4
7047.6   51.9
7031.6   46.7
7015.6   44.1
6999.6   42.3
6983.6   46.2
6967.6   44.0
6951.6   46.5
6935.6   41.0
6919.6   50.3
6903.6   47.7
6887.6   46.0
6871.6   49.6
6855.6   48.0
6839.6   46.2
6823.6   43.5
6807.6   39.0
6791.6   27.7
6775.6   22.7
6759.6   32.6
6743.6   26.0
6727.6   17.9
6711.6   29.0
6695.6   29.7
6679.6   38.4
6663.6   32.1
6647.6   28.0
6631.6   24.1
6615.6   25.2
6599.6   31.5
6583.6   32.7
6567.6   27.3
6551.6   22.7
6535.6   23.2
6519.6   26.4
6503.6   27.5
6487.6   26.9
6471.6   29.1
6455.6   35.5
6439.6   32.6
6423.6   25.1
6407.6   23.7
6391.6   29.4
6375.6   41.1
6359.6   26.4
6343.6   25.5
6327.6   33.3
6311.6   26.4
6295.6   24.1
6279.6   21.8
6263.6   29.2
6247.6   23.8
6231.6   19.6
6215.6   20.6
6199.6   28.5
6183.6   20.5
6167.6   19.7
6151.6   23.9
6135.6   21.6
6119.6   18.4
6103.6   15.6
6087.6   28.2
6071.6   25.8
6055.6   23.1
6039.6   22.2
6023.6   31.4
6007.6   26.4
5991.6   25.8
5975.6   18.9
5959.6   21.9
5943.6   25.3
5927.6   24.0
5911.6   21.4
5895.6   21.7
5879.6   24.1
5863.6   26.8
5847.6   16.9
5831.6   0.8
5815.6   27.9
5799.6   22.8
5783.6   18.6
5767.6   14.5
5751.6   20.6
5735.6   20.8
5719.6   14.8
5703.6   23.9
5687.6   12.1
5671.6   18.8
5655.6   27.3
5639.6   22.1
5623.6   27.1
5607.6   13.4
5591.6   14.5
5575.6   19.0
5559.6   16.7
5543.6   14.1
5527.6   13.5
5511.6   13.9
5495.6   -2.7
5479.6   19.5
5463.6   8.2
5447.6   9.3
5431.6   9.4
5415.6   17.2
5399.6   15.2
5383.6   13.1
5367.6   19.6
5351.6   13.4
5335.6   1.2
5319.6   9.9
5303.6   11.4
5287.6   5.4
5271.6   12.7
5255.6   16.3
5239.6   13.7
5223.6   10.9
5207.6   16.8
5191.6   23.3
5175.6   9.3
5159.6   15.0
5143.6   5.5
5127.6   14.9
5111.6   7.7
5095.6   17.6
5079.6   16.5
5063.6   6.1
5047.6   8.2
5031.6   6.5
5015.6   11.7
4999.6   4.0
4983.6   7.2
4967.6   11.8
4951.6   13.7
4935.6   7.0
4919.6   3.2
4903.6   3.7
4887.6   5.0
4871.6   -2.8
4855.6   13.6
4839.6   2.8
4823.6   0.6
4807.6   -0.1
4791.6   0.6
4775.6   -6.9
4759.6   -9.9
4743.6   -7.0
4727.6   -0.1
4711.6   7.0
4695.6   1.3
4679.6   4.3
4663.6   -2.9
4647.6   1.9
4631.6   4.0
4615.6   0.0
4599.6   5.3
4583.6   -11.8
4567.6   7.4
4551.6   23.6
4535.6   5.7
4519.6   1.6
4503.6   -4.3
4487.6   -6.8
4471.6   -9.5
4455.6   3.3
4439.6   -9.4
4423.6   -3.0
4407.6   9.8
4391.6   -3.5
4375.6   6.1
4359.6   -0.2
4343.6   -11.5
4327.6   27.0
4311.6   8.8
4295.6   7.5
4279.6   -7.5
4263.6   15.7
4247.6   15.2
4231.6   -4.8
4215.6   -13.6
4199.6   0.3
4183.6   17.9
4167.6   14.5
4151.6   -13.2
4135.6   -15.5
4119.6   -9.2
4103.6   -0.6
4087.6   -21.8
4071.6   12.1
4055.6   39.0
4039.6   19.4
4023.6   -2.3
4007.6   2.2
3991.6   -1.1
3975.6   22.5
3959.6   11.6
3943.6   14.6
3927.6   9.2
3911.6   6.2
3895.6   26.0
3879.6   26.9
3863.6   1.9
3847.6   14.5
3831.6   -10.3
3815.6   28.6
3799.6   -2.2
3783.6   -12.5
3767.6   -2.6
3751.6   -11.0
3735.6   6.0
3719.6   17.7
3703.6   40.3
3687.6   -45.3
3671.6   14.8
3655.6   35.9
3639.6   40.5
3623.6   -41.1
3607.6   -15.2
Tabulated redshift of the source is 0.709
